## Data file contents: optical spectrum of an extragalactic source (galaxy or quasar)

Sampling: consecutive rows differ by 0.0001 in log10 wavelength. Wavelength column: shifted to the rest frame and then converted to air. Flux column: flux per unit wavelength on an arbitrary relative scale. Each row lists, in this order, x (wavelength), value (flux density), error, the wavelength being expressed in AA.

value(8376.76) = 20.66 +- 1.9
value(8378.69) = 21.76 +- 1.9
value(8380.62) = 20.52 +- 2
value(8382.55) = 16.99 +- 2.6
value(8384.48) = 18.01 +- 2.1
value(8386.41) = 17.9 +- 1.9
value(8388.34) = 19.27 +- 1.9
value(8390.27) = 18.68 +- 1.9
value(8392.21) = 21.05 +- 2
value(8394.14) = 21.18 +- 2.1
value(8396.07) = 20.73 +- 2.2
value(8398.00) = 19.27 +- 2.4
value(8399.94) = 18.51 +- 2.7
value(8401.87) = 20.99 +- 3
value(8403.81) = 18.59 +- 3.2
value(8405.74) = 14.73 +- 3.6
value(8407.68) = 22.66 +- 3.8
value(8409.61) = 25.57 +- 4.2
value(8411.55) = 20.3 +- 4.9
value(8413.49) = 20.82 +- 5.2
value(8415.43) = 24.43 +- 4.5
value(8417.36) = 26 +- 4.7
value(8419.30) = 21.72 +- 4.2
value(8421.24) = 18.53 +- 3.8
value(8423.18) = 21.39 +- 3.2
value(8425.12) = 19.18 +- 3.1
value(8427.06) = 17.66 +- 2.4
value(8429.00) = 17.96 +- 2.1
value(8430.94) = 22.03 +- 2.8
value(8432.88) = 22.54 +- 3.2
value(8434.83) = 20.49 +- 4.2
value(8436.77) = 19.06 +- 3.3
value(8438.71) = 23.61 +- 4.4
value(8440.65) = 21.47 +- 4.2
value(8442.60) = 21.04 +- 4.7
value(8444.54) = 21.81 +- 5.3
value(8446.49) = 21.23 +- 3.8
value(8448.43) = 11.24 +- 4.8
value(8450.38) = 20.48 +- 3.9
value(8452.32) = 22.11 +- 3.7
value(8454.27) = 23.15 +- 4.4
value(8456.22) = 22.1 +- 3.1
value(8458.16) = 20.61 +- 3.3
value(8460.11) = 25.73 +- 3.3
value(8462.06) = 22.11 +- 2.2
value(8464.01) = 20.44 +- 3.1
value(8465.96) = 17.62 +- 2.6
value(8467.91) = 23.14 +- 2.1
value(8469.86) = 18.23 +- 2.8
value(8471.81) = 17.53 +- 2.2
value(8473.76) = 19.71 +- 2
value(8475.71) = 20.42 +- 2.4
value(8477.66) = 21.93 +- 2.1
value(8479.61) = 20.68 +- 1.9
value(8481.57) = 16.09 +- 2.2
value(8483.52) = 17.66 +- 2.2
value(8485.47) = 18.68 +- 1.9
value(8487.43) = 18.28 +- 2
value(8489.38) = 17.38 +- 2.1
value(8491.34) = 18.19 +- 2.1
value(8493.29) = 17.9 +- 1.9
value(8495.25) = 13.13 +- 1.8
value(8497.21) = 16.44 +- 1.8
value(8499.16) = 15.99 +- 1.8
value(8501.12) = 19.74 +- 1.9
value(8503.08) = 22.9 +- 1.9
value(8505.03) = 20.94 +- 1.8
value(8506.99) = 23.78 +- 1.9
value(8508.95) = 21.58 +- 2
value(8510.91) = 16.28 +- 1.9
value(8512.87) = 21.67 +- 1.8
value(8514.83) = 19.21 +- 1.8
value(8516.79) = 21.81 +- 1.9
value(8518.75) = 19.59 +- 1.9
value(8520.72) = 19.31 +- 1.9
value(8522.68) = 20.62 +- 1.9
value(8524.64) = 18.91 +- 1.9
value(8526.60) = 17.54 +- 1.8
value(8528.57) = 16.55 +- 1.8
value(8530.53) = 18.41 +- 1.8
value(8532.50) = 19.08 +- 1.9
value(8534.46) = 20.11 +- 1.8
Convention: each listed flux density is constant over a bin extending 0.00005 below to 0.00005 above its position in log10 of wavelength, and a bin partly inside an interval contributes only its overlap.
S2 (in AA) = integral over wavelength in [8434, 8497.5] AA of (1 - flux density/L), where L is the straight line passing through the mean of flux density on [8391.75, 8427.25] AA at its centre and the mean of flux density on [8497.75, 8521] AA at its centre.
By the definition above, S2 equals 2.27 AA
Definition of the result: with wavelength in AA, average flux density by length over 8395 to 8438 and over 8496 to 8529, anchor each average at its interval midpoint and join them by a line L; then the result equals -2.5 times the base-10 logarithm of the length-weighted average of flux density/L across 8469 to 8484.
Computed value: 0.05 mag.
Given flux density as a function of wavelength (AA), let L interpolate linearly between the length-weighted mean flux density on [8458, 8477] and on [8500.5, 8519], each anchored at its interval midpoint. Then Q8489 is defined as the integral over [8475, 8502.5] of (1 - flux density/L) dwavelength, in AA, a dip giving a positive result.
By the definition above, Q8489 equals 3.47 AA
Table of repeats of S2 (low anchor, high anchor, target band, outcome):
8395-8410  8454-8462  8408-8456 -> 0.84 AA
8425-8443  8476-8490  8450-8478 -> -2.20 AA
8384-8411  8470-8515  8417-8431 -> -0.45 AA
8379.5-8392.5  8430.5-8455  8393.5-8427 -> -1.91 AA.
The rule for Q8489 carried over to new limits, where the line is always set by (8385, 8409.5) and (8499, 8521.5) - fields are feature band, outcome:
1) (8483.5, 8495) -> 1.4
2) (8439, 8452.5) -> 0.0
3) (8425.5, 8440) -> -0.4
